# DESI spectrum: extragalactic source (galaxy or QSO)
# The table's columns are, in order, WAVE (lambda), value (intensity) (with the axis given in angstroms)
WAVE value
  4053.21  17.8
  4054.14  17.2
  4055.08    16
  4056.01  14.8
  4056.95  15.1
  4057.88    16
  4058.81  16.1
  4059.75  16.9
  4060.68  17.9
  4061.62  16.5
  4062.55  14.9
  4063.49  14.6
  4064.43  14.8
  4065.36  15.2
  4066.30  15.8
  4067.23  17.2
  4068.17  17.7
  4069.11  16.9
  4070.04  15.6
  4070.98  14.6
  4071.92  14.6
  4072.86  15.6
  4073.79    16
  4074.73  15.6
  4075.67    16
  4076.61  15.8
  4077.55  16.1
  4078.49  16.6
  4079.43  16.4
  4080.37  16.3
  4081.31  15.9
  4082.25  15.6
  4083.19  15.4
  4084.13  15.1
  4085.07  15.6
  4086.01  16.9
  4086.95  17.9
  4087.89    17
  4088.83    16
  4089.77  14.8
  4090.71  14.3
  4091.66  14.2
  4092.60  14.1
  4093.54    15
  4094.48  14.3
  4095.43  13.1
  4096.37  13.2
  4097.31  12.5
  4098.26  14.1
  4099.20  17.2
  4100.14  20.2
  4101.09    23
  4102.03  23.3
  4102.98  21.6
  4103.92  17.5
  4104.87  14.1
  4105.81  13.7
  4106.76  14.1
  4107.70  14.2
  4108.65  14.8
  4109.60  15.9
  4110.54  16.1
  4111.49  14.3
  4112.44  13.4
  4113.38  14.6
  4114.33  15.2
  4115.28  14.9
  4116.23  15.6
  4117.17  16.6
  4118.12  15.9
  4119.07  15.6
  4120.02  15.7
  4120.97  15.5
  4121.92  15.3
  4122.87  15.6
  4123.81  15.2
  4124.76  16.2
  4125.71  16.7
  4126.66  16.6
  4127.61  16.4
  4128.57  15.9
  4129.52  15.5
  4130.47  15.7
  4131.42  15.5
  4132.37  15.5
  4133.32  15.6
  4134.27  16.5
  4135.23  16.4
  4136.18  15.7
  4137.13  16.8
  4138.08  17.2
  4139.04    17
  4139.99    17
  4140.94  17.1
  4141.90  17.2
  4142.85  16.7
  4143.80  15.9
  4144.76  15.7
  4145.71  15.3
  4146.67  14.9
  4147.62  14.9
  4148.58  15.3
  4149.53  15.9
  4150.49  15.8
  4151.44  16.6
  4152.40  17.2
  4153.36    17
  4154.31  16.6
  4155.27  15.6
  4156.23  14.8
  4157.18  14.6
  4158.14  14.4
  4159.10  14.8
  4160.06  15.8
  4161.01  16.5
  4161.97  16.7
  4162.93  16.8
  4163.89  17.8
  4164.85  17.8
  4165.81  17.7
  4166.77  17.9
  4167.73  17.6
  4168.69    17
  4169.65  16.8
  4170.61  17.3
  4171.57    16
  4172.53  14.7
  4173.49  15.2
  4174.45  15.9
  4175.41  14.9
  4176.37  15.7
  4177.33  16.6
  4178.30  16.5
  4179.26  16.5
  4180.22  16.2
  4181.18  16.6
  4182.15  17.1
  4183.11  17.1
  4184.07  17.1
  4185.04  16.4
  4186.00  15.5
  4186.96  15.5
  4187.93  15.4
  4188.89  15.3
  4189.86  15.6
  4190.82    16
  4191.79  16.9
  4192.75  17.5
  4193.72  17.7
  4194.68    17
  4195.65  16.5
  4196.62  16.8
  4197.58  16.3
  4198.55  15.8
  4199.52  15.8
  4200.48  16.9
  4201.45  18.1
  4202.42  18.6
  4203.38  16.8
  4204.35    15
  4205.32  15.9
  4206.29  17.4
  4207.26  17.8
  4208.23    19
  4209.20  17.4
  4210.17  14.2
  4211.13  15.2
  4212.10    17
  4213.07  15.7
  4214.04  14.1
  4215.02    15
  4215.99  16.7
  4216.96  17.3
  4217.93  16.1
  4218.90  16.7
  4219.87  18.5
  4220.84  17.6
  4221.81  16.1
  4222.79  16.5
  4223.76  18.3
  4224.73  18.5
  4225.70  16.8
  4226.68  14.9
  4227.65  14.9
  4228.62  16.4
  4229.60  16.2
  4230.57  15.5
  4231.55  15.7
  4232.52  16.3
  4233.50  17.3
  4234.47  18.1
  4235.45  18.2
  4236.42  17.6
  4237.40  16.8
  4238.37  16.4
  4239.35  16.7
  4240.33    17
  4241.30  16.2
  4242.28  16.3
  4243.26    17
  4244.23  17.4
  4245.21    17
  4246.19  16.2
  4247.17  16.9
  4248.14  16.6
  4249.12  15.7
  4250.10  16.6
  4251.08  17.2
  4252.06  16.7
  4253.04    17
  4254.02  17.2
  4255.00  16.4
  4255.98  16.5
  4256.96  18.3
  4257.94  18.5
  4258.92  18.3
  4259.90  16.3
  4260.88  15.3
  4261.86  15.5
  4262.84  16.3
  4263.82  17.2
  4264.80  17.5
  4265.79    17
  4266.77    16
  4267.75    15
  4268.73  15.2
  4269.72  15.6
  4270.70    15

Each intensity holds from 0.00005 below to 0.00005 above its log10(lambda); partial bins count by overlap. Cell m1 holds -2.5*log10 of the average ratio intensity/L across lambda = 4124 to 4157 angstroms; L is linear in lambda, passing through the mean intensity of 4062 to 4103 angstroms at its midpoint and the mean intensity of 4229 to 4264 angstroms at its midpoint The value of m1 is 0.01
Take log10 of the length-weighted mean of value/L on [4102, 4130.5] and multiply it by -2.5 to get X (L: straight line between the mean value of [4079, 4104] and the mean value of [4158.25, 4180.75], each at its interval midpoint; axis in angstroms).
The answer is 0.04 mag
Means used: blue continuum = 16.3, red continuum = 16.4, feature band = 15.7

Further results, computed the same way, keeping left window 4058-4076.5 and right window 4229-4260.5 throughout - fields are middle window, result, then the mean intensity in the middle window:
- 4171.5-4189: 0.033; 16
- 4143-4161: 0.048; 15.7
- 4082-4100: 0.061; 15.2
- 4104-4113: 0.106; 14.6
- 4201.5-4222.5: 0.006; 16.6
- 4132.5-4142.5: -0.021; 16.6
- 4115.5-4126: 0.029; 15.8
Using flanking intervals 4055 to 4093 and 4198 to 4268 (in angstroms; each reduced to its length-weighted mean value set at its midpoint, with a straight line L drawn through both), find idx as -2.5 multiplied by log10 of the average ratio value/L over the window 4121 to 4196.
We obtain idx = 0.00 mag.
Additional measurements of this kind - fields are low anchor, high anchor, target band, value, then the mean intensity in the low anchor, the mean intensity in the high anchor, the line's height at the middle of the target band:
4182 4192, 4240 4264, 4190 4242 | -0.016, 16.1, 16.8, 16.4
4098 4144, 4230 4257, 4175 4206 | 0.008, 16.3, 16.8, 16.6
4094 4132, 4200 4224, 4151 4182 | 0.000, 15.9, 16.7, 16.3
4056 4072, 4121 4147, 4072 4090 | -0.005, 15.9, 16.1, 16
